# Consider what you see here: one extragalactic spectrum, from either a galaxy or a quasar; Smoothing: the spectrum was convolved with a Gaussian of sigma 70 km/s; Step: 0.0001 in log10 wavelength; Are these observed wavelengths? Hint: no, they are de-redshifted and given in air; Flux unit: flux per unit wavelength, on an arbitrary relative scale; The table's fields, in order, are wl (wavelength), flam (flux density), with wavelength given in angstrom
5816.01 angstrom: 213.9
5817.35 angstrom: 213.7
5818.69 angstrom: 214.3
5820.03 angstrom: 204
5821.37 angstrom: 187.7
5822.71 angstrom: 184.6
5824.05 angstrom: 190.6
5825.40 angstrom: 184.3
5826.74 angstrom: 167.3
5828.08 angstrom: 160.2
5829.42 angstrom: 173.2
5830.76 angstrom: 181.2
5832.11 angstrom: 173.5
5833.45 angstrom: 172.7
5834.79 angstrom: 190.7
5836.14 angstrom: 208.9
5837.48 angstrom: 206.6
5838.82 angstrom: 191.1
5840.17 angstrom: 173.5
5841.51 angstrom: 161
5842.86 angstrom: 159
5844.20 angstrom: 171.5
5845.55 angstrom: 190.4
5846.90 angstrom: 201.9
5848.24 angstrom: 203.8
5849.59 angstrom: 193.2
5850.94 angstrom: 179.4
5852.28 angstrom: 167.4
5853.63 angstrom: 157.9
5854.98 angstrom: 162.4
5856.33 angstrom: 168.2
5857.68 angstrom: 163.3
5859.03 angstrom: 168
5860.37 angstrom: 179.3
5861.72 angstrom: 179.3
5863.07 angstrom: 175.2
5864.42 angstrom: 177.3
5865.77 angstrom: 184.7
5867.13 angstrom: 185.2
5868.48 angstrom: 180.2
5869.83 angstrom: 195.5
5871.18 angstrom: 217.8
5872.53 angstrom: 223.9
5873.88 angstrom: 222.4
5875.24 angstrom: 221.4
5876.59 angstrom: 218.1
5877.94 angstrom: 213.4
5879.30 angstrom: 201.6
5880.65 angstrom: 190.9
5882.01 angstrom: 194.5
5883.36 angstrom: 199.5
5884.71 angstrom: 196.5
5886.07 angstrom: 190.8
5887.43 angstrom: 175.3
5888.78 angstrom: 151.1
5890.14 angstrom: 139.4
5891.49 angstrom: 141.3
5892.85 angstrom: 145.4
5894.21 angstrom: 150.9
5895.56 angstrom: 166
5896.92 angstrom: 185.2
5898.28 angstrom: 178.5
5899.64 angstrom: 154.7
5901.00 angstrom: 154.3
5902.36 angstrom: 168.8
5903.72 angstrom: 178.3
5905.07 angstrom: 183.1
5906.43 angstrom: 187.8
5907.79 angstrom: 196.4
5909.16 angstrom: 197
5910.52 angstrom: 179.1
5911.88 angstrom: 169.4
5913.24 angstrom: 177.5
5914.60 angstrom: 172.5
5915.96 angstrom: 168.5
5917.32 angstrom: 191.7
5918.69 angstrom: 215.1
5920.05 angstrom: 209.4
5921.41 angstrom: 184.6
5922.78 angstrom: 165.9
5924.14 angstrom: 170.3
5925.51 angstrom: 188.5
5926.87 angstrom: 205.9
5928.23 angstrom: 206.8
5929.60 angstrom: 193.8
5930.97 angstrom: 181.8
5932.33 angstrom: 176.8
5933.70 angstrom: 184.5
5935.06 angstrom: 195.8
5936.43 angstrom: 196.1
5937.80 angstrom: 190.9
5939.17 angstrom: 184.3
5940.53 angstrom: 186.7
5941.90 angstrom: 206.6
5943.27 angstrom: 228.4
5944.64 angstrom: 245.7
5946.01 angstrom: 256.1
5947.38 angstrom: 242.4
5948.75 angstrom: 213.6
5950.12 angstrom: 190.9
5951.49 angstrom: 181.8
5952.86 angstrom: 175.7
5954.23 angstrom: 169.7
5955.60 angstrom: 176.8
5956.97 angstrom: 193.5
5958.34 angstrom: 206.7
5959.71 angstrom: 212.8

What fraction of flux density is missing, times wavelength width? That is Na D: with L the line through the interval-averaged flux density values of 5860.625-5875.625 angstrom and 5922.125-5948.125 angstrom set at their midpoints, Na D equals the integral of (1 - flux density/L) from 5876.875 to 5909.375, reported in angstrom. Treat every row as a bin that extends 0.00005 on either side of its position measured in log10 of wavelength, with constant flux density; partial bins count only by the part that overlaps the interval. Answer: 3.4 angstrom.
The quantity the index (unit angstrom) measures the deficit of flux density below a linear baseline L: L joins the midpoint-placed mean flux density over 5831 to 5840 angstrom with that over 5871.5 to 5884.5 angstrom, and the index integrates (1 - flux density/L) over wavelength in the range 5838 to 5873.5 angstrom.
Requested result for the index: 3.1 angstrom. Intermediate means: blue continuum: 189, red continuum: 209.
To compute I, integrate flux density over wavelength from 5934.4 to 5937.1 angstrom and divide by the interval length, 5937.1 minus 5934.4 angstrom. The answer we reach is 196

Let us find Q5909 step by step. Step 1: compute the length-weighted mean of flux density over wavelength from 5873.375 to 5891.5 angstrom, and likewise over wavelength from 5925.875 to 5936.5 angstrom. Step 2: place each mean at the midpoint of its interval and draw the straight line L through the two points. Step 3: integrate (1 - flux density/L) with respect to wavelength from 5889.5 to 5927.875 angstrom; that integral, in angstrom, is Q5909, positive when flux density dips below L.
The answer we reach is 3.1 angstrom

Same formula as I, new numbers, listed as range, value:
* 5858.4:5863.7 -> 176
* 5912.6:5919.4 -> 185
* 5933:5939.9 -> 190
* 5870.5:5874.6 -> 221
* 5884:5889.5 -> 178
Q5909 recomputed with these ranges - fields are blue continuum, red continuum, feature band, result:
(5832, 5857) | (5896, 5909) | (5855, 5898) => -1.2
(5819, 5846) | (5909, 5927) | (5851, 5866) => 1.0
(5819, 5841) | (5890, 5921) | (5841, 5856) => 0.4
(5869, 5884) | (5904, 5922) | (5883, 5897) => 2.4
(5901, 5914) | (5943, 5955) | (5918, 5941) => 0.7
